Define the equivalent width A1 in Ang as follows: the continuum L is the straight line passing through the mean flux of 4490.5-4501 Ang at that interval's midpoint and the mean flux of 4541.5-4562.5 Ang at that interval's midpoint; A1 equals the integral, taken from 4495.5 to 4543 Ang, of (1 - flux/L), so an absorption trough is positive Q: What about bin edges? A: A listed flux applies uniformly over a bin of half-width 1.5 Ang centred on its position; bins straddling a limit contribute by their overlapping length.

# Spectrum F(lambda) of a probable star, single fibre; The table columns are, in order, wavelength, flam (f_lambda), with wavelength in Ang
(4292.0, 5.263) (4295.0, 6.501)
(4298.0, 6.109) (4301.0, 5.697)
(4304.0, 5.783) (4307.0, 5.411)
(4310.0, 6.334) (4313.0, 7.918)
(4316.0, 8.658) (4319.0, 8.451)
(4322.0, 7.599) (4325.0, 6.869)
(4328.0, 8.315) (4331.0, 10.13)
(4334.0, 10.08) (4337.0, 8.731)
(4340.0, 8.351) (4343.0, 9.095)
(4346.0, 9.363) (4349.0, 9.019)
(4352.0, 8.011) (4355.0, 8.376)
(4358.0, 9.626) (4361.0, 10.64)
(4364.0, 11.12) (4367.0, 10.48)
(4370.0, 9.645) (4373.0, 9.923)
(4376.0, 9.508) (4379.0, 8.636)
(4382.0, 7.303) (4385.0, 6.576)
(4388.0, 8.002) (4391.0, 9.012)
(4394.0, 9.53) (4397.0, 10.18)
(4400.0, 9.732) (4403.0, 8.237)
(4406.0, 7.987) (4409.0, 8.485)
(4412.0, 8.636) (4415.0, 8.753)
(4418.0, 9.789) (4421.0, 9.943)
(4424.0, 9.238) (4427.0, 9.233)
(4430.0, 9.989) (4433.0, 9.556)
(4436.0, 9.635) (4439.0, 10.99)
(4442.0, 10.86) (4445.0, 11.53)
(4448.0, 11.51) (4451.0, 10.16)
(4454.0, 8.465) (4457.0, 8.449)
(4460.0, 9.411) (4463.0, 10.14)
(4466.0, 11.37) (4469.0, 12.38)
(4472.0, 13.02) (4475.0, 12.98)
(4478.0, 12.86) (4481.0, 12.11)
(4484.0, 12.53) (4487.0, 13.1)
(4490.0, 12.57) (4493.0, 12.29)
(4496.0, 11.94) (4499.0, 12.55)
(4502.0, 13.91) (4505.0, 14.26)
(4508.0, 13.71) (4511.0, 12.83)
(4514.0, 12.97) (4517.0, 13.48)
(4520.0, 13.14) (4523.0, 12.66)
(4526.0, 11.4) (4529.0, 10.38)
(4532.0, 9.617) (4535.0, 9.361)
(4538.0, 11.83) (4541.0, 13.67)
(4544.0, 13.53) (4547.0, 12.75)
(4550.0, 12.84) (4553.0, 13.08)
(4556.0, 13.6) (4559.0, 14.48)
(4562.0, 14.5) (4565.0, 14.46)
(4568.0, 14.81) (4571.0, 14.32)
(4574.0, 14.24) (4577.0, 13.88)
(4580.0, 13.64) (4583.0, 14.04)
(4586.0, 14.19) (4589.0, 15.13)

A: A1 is 1.6 Ang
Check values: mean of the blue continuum 12.4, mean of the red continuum 13.5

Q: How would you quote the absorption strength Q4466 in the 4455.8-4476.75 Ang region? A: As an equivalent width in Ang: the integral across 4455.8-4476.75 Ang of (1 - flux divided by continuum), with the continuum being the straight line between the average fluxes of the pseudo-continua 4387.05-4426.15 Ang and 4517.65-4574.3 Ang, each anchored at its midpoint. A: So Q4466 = -0.9 Ang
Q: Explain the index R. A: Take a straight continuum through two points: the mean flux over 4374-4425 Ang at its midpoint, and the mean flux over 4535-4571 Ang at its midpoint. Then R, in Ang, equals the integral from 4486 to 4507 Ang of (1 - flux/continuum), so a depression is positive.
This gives -2.2 Ang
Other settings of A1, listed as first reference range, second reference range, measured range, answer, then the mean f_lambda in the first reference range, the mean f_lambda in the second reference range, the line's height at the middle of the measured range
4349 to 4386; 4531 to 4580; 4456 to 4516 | -2.8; 9.18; 13.2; 11.7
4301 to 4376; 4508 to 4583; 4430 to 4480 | 1.3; 8.62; 13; 11.1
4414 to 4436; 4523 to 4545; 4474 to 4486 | -2.4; 9.53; 11.4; 10.5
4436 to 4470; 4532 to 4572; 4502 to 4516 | -1.8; 10.4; 13.2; 12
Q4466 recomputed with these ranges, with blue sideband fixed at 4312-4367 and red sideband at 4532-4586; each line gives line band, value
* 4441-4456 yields 1.0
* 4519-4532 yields 1.1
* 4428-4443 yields 1.0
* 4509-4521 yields -0.6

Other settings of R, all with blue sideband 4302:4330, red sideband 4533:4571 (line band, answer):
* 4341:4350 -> -1.23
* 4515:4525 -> -0.46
